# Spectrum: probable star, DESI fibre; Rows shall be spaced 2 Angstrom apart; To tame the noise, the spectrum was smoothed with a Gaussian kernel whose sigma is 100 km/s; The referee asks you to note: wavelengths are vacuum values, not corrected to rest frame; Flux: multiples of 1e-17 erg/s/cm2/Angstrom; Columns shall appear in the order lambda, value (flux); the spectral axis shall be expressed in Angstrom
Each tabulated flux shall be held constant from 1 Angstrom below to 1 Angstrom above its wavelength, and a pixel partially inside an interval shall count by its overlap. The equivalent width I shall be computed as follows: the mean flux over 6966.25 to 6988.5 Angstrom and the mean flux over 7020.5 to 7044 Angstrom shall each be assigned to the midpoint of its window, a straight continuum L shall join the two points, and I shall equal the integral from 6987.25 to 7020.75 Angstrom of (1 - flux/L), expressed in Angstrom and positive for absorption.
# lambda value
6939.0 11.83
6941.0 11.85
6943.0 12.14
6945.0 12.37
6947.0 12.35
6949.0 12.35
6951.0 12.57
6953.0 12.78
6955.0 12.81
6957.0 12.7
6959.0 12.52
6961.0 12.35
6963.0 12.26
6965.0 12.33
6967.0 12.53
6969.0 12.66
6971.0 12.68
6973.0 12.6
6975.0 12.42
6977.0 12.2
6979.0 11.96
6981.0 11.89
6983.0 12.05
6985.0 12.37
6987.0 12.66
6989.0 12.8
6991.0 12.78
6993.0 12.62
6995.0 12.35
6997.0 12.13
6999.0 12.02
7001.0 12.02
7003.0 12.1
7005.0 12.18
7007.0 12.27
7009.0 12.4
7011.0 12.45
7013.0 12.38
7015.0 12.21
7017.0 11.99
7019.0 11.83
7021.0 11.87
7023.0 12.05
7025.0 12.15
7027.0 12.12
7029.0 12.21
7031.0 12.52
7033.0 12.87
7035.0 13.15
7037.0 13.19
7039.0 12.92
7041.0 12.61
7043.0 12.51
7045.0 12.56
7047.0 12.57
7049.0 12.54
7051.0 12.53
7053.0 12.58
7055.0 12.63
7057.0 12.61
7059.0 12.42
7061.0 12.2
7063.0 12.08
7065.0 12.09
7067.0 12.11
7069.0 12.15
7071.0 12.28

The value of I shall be 0.4 Angstrom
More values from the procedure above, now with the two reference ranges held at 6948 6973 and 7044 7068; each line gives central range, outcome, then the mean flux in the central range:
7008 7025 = 0.44 Angstrom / 12.1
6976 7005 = 0.52 Angstrom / 12.3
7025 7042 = -0.31 Angstrom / 12.7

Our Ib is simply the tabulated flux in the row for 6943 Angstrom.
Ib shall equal 12.14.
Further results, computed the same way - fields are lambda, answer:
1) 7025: 12.15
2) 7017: 11.99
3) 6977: 12.2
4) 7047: 12.57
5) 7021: 11.87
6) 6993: 12.62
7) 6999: 12.02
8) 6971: 12.68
